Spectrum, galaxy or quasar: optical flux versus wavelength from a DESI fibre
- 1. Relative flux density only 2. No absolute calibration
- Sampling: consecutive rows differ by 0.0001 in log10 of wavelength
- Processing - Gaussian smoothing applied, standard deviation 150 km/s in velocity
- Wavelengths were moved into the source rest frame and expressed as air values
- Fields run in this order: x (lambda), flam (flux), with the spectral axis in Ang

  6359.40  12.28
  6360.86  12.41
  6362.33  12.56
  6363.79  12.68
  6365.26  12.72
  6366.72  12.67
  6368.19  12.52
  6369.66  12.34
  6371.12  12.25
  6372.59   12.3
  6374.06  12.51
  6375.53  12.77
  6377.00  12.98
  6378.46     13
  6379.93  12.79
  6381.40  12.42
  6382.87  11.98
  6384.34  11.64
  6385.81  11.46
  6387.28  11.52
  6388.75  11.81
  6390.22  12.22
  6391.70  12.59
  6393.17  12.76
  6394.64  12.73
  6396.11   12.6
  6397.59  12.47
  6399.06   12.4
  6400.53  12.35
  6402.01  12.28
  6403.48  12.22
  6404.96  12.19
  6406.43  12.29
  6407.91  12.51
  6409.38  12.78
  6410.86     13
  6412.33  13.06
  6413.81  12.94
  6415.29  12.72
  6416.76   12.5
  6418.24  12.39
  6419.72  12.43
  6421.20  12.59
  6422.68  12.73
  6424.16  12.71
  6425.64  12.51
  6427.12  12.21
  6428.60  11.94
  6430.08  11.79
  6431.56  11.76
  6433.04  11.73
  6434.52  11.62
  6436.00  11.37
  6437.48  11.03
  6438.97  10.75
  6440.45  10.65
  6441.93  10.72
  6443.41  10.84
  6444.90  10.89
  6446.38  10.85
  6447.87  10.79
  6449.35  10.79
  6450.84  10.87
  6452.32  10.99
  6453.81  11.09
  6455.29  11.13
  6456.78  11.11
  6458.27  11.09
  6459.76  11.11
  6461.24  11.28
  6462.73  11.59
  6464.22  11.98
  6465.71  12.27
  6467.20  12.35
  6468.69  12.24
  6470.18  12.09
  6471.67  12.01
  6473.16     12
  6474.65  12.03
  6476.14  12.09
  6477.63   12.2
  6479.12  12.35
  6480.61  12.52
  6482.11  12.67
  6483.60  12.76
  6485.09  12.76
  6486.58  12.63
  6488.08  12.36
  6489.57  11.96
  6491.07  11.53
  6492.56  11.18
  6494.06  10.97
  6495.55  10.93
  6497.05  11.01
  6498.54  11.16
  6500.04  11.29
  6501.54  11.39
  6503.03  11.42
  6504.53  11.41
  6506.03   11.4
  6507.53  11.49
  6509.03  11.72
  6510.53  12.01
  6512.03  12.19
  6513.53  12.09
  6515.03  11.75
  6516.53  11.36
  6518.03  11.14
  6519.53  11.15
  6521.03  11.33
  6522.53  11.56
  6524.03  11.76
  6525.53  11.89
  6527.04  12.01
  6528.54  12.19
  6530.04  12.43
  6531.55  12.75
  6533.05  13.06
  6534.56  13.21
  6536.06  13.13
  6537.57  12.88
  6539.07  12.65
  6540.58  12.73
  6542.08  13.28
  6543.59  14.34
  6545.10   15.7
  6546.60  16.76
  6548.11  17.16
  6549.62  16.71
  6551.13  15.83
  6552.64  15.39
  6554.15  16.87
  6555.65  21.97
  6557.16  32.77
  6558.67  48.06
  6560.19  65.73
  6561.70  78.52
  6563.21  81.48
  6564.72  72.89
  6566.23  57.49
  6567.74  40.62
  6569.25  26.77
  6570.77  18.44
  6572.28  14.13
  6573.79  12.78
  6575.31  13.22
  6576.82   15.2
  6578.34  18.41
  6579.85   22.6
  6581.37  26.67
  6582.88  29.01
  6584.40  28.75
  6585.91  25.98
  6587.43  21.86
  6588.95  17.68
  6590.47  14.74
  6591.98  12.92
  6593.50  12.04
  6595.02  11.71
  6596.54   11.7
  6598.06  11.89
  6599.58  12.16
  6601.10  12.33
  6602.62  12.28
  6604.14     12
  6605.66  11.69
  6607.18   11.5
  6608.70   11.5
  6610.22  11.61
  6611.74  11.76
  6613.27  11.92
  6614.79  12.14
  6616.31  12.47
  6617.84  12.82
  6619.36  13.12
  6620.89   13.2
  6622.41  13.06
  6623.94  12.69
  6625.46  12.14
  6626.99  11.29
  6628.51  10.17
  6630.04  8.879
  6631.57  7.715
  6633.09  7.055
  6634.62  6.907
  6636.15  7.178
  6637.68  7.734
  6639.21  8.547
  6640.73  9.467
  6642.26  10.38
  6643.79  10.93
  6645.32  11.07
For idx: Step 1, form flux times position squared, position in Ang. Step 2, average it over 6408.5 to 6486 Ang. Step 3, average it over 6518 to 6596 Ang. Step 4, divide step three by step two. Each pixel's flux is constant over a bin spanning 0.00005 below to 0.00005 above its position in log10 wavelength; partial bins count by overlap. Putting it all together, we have 1.99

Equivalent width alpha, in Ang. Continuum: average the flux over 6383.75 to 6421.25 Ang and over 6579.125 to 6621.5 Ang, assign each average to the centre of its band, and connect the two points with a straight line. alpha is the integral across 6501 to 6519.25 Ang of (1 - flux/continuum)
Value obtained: 3.1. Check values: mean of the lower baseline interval 12.4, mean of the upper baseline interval 15.4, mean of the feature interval 11.6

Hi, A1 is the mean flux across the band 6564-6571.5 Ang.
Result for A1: 43.2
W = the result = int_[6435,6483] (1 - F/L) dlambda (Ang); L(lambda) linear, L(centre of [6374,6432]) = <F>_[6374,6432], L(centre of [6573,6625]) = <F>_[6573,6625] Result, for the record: 6.2 Ang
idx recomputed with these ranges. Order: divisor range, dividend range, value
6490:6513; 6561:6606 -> 2.27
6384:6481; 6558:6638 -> 1.82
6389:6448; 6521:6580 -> 2.08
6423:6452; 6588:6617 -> 1.15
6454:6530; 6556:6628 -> 1.99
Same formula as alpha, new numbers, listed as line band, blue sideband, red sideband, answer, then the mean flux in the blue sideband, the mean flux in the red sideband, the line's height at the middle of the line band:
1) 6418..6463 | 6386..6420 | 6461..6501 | 2.79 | 12.5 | 11.9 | 12.2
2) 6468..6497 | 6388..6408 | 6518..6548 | 1.56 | 12.4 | 12.9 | 12.7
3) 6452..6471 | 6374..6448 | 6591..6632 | 0.75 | 12.1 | 11.9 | 12.1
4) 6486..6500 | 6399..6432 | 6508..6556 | 1.69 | 12.5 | 13.4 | 13.1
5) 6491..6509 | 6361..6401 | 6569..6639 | 2.73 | 12.4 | 14.1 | 13.3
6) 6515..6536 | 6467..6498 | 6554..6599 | 8.39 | 12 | 29.5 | 20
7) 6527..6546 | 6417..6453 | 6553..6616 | 6.73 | 11.6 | 24.5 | 20.4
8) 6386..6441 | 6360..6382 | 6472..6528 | 0.48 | 12.6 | 11.8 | 12.3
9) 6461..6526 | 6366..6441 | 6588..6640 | 0.66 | 12.3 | 11.5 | 11.9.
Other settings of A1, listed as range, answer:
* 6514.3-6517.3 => 11.6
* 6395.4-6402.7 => 12.4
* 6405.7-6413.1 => 12.7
